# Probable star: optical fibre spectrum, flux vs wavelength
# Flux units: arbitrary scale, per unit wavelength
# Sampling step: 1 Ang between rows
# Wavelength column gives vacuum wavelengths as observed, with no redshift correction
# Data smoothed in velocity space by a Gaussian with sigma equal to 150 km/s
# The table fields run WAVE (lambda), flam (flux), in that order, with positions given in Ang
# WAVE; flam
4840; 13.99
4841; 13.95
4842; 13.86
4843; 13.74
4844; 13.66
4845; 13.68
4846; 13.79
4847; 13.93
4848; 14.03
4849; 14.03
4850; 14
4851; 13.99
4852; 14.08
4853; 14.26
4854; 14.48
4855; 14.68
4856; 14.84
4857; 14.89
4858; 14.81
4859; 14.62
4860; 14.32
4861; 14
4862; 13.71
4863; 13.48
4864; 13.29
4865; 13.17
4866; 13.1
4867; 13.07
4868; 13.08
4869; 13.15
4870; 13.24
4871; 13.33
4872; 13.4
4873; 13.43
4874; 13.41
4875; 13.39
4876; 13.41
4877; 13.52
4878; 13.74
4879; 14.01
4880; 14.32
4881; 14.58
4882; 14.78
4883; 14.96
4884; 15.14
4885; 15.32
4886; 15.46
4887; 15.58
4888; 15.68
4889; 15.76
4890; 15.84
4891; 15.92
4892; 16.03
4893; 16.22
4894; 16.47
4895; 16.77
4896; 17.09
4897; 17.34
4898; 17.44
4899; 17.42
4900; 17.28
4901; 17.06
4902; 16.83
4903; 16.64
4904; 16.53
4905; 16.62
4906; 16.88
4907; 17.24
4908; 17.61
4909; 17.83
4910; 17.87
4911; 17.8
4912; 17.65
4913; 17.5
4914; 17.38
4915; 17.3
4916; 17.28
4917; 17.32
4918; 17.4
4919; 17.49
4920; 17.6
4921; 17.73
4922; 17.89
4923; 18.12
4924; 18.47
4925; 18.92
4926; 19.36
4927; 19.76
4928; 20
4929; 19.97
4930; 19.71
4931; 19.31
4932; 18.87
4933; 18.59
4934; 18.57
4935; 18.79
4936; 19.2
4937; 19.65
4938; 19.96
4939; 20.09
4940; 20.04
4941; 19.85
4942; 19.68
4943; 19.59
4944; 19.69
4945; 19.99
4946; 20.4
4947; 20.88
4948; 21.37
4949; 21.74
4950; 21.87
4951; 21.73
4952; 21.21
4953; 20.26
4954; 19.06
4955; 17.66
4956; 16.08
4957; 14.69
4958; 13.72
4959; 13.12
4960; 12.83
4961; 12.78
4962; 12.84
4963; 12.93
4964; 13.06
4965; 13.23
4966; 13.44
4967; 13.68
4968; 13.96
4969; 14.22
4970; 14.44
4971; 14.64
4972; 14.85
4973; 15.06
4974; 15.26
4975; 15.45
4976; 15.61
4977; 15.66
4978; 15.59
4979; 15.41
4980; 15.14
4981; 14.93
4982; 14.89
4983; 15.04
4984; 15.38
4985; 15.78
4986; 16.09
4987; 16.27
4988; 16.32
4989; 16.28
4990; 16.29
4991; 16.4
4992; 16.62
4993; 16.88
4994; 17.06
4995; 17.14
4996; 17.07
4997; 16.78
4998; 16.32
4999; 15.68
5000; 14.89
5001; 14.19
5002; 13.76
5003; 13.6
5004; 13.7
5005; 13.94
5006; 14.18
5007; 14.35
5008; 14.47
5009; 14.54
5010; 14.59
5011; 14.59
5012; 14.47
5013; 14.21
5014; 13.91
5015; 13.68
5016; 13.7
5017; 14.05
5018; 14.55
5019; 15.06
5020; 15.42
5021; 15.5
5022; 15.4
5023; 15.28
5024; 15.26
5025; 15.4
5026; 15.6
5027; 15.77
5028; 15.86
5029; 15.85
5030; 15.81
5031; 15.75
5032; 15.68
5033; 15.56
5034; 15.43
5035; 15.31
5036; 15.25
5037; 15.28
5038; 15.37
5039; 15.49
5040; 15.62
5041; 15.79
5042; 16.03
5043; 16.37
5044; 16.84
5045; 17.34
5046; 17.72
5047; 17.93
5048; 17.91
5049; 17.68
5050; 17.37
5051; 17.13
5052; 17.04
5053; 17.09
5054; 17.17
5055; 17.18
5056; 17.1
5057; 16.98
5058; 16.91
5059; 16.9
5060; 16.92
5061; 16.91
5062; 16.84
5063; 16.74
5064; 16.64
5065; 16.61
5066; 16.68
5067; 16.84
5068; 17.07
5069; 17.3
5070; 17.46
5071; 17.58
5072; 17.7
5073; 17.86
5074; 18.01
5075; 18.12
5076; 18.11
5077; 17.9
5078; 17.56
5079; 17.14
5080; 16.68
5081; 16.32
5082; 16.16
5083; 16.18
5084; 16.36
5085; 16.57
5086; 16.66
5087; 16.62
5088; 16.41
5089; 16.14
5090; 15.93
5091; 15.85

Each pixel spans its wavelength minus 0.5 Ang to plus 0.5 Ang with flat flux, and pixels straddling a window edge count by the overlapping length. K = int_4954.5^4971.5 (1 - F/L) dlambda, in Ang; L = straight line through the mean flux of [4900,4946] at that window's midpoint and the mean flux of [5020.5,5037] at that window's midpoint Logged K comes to 3.30 Ang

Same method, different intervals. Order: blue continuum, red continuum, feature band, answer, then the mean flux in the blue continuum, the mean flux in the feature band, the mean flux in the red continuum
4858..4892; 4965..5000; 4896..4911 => -2.7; 14.2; 17.2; 15.5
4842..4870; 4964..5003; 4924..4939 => -4.6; 13.9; 19.3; 15.4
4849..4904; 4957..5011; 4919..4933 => -3.7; 14.8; 18.8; 14.9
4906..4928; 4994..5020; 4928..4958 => -4.4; 17.9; 19.5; 14.8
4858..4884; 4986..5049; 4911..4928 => -4.3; 13.7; 18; 15.5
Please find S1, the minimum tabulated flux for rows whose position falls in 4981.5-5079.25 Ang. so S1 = 13.6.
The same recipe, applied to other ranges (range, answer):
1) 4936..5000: 12.78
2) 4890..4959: 13.12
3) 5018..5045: 14.55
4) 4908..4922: 17.28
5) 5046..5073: 16.61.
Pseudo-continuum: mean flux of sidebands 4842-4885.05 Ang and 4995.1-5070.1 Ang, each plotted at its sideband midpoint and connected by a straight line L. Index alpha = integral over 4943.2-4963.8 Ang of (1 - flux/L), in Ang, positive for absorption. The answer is -3.8 Ang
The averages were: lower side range 13.9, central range 17.7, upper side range 15.8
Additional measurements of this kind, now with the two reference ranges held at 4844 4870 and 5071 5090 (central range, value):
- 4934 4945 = -3.3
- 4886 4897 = -1.3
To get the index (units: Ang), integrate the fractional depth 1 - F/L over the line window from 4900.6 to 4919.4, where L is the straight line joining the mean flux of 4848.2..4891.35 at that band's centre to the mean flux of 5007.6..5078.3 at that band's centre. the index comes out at -3.3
